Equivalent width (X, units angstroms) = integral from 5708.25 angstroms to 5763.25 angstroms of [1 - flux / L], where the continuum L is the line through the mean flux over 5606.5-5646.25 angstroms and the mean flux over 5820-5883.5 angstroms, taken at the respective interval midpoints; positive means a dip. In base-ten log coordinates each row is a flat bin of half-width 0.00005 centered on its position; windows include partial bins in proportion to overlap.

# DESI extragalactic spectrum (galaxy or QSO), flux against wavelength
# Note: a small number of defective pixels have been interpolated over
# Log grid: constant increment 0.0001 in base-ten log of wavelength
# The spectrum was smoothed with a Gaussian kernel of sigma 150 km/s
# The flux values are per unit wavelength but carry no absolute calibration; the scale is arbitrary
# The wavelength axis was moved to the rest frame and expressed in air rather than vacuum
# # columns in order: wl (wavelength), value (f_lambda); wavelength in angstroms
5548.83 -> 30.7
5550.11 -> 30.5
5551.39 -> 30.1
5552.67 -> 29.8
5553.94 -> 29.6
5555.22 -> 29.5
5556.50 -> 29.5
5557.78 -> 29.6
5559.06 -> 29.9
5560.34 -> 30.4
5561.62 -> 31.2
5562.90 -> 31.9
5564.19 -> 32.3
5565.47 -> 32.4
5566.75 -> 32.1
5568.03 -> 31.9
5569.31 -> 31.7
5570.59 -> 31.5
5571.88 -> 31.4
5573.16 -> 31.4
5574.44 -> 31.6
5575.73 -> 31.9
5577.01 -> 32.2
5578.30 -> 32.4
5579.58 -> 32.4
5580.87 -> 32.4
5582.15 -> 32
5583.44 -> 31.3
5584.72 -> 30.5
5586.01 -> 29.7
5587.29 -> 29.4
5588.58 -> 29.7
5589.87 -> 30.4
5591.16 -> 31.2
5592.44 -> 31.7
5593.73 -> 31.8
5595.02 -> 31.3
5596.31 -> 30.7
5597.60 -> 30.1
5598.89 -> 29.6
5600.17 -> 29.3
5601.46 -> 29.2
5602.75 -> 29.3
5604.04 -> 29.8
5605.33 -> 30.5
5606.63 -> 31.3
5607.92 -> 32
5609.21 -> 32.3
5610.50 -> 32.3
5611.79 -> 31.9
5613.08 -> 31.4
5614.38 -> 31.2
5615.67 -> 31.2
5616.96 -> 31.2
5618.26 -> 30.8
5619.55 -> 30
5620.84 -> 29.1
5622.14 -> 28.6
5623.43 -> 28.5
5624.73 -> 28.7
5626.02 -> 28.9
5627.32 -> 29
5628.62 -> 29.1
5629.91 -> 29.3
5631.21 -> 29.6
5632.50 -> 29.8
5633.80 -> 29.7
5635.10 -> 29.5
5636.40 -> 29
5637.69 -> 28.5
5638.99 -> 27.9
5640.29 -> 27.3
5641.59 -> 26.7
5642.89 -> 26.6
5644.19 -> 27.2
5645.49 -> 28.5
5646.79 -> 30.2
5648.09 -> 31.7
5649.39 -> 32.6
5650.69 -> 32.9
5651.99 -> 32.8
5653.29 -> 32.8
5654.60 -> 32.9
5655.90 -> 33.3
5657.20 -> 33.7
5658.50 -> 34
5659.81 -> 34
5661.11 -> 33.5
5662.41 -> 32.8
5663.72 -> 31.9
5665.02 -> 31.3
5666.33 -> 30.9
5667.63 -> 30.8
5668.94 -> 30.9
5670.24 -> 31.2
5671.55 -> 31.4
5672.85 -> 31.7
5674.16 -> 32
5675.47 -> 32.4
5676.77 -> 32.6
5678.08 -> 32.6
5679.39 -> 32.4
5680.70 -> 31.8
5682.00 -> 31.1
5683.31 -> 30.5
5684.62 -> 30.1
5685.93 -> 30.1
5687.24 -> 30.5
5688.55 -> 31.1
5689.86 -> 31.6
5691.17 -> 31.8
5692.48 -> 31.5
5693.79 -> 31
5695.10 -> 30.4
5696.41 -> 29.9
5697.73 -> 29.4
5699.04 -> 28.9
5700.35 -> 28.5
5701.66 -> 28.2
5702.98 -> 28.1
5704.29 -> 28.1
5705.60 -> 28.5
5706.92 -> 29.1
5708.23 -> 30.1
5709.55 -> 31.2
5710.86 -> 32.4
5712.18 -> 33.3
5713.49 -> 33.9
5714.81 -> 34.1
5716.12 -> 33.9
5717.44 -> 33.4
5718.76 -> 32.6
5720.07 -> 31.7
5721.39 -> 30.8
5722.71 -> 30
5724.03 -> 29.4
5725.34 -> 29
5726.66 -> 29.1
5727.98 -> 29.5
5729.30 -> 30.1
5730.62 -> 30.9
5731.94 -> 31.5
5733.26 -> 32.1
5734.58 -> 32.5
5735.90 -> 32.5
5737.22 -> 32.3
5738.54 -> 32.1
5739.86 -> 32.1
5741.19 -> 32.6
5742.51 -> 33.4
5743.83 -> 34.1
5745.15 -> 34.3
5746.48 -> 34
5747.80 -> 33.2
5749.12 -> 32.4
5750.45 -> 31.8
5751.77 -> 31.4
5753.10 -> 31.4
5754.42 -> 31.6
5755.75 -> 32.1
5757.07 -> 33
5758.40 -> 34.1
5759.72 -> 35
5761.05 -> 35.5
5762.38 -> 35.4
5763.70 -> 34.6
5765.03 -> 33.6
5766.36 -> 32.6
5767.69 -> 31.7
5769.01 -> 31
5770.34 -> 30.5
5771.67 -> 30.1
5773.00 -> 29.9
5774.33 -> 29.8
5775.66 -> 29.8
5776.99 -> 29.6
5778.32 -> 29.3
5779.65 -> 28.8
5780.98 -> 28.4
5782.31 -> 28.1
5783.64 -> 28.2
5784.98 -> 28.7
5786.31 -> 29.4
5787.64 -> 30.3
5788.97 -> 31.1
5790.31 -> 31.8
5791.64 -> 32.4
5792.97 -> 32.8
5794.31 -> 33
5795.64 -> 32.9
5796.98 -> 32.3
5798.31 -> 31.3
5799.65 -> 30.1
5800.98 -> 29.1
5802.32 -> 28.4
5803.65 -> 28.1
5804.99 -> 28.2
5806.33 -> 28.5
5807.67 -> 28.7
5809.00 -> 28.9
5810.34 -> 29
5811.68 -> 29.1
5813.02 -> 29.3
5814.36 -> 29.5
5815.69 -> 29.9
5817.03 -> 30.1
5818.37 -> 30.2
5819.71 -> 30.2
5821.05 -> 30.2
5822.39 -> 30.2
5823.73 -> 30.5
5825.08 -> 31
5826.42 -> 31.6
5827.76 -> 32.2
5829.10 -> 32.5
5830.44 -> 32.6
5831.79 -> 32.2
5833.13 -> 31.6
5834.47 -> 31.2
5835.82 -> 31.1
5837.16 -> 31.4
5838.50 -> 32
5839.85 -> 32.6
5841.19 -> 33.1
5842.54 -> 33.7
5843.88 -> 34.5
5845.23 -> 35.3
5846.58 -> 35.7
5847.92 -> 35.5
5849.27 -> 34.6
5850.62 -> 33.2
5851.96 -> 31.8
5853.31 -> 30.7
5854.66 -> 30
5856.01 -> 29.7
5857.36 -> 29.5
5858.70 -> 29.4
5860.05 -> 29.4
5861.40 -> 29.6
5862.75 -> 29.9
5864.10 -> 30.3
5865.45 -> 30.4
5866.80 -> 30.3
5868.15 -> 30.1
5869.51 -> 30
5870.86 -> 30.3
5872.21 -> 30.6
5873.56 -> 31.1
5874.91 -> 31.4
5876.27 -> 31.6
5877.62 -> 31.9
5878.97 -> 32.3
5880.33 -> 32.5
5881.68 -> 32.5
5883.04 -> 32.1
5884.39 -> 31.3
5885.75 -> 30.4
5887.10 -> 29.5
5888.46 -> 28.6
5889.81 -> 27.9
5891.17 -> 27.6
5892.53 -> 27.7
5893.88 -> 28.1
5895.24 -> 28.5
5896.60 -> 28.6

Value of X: -3.18 angstroms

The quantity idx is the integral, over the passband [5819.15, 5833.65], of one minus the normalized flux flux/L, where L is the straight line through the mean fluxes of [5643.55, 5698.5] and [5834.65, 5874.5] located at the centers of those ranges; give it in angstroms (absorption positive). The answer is 0.1 angstroms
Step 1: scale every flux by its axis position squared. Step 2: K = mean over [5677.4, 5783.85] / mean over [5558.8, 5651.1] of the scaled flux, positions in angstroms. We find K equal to 1.1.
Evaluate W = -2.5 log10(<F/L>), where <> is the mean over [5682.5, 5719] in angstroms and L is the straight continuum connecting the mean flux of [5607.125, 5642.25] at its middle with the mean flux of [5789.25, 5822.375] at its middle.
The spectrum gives -0.03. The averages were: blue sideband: 29.8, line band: 30.8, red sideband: 30.2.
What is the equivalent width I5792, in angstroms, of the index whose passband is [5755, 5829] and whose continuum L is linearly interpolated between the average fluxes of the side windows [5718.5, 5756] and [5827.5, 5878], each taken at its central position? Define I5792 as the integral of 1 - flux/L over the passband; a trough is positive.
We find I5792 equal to 2.2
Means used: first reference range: 31.7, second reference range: 31.7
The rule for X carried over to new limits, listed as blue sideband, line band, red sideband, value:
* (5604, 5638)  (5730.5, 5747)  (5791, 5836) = -1.25 angstroms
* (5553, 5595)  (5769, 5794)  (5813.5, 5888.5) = 1.03 angstroms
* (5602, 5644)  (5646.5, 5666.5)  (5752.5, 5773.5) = -1.49 angstroms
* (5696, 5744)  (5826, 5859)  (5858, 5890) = -1.78 angstroms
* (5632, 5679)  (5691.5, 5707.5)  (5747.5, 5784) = 0.97 angstroms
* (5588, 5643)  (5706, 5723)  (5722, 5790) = -0.56 angstroms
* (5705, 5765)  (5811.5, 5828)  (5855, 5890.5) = 0.45 angstroms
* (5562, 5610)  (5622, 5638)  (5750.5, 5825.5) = 1.00 angstroms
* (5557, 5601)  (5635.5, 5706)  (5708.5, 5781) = 1.78 angstroms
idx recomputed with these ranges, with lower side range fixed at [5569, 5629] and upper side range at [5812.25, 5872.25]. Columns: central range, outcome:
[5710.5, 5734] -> -0.4 angstroms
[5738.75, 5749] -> -0.7 angstroms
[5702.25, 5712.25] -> 0.4 angstroms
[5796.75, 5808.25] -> 0.7 angstroms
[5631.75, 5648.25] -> 1.2 angstroms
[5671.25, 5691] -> -0.3 angstroms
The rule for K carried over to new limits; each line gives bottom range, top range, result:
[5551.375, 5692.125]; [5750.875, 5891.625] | 1.08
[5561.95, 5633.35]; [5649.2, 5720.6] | 1.06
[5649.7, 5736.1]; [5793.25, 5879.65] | 1.04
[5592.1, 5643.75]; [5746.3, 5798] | 1.12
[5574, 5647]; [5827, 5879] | 1.14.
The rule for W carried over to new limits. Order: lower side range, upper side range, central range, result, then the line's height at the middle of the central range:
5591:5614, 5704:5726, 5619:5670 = 0.023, 31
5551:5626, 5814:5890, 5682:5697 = 0.007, 31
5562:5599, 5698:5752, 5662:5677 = -0.008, 31.4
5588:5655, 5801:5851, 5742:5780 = -0.047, 30.9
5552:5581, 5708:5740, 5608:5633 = 0.041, 31.4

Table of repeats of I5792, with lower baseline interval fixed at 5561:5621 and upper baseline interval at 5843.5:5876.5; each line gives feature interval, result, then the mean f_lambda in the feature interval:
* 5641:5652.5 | 0.5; 29.9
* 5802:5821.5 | 1.3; 29.2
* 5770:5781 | 0.6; 29.6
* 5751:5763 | -0.8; 33.3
